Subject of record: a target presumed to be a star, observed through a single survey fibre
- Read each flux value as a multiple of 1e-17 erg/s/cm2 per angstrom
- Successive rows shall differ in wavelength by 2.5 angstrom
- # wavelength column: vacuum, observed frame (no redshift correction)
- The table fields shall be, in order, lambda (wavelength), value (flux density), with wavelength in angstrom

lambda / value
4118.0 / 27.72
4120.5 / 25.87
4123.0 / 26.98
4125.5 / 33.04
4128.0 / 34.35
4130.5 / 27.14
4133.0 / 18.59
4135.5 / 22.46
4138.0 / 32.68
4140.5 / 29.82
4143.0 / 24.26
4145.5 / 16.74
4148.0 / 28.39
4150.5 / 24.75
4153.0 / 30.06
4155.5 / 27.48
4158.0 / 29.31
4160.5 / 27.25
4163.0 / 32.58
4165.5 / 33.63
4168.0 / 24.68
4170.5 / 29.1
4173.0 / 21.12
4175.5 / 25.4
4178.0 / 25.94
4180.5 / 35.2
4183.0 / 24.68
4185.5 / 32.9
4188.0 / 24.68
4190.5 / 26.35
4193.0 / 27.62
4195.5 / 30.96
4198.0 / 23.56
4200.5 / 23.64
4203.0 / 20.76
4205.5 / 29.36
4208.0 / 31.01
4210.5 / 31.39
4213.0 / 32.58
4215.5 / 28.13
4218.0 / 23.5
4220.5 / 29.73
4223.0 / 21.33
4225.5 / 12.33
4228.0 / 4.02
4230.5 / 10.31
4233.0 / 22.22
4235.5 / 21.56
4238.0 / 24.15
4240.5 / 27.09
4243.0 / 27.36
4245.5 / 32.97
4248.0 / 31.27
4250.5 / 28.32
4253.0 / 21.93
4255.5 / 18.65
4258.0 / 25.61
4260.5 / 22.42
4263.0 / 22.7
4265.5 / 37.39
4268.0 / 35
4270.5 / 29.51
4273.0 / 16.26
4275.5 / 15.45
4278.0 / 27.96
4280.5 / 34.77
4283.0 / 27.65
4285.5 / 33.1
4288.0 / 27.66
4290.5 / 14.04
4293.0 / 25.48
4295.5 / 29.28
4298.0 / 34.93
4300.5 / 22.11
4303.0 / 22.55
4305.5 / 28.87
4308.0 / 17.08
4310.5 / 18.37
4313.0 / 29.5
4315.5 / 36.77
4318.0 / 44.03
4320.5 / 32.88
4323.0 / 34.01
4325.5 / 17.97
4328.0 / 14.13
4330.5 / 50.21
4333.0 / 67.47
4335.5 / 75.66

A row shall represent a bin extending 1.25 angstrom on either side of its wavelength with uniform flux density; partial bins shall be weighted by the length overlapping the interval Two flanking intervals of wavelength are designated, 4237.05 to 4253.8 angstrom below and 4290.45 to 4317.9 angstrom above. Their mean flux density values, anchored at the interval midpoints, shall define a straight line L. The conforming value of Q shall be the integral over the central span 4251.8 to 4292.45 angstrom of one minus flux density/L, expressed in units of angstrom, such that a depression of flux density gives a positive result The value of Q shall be 2.4 angstrom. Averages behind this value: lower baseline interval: 27.8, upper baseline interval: 26.6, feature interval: 25.6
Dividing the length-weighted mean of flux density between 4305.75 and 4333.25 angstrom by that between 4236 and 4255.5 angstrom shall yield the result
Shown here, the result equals 1.2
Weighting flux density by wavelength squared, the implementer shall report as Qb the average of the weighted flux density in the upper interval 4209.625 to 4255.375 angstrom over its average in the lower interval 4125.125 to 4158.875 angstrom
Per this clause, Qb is 0.92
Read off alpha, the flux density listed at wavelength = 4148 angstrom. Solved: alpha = 28.39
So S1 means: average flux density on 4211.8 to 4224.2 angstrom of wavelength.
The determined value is 27.1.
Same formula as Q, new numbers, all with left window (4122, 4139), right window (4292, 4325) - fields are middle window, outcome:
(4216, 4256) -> 8.3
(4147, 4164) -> -0.3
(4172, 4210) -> 1.5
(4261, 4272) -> -0.7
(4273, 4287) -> 0.9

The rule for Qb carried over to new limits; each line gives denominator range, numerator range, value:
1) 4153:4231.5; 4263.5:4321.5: 1.12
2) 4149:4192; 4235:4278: 0.96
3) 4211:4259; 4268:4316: 1.14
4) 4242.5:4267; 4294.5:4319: 1.07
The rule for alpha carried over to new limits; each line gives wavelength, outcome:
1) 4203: 20.76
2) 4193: 27.62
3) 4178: 25.94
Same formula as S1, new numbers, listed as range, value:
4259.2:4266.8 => 27.5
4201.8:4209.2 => 27.1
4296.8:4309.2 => 25.1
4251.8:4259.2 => 22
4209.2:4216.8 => 30.7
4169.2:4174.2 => 25.1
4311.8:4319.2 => 36.8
